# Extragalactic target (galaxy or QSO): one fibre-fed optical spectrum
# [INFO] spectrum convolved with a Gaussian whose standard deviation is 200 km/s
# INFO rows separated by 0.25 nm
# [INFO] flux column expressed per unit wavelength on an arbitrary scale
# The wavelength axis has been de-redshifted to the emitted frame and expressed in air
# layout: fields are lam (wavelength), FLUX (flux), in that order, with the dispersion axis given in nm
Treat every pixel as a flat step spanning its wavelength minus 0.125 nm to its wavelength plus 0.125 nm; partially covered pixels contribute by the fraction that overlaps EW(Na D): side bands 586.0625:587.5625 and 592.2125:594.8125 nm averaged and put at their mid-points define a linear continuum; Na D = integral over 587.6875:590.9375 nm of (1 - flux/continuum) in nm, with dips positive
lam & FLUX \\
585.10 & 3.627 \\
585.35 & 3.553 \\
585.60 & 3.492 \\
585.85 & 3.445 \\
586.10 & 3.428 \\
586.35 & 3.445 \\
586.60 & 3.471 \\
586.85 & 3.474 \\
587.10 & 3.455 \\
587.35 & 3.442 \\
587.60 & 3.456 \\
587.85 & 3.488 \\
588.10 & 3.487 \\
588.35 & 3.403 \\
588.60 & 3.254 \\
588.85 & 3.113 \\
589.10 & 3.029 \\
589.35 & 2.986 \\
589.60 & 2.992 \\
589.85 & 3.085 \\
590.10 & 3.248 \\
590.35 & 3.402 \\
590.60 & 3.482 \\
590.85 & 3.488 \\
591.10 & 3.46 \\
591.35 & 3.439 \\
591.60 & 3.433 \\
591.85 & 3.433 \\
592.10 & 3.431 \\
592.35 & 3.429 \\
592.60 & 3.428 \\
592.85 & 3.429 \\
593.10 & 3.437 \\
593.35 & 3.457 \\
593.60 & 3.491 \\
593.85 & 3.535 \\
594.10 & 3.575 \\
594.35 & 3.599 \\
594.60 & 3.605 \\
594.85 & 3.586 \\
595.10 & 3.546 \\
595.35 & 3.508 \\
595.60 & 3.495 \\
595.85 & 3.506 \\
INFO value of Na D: 0.19 nm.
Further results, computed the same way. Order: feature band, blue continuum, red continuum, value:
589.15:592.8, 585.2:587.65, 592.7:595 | 0.175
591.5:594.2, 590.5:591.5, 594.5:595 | 0.052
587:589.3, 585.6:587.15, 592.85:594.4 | 0.088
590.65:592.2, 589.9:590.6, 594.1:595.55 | -0.028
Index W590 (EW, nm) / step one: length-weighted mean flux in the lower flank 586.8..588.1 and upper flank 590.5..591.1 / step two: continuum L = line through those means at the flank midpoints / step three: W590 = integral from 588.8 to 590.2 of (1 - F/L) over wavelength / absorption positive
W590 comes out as 0.16 nm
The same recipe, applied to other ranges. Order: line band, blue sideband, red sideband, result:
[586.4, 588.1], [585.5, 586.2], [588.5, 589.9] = -0.088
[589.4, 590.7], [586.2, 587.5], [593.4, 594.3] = 0.100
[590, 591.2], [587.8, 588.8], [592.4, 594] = 0.000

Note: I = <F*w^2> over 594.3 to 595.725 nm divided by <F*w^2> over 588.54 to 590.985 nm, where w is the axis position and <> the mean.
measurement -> 1.1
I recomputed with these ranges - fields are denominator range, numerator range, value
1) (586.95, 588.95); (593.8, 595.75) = 1.07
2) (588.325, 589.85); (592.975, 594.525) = 1.15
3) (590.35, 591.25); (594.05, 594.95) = 1.05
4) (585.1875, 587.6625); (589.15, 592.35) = 0.97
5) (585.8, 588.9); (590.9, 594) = 1.03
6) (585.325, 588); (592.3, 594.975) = 1.04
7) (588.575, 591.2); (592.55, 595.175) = 1.10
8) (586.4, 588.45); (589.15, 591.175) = 0.95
